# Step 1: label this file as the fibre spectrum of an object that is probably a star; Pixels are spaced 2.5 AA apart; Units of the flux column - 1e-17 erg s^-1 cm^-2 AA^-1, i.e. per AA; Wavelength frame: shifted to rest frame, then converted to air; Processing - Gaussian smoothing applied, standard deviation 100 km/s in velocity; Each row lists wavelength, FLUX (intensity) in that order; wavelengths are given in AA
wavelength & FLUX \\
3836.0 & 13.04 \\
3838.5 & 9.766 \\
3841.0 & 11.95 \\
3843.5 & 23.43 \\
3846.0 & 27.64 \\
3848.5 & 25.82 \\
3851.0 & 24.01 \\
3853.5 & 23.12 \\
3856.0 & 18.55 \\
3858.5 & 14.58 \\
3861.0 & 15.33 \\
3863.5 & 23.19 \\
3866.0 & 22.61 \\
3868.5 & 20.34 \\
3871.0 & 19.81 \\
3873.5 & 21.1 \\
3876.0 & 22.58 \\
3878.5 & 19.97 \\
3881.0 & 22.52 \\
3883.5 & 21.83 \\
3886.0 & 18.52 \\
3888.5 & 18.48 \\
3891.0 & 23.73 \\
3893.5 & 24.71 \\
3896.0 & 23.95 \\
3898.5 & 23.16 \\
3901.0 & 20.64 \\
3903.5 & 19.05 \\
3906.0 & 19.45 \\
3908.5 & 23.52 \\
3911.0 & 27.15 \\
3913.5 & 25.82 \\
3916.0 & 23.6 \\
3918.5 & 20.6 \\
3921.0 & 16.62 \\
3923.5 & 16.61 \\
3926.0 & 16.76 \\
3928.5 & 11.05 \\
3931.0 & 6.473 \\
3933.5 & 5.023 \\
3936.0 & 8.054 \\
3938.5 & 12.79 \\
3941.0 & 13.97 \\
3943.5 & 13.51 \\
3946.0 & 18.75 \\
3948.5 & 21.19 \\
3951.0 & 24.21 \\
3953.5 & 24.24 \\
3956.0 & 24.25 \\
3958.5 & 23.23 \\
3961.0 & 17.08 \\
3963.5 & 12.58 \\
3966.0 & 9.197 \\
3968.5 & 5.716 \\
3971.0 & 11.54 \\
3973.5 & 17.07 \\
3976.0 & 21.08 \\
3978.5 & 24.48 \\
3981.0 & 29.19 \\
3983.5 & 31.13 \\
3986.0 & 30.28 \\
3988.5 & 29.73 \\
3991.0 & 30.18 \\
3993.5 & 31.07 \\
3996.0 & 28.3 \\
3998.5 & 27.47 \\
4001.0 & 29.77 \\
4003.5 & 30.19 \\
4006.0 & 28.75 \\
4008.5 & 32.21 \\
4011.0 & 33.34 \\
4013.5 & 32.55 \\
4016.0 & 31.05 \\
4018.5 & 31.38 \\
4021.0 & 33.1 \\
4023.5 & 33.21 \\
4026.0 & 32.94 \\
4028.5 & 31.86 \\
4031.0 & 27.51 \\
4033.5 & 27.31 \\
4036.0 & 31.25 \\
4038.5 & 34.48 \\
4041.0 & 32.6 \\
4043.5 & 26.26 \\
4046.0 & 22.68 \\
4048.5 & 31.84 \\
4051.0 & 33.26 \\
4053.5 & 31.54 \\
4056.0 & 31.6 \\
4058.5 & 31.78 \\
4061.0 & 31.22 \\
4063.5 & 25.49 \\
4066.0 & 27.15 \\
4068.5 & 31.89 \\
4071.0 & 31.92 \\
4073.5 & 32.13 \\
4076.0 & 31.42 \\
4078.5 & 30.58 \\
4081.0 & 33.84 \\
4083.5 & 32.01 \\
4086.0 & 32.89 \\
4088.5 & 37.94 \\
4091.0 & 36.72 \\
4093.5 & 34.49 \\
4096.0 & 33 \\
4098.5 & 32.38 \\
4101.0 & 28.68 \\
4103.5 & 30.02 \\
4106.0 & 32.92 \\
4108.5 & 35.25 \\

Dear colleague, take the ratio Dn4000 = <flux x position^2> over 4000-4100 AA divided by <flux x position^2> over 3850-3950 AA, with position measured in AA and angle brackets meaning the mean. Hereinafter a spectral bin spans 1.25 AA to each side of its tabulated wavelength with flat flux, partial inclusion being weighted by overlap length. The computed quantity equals 1.78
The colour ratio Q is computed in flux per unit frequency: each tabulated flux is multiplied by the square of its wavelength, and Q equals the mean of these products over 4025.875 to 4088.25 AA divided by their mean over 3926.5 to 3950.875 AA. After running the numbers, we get 2.5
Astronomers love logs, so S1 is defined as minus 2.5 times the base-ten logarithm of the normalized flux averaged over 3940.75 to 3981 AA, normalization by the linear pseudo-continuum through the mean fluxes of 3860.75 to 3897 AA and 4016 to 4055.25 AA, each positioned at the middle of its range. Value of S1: 0.41 mag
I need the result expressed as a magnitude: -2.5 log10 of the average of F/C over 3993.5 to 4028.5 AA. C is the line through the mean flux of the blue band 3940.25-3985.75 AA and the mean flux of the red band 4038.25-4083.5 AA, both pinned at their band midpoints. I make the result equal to -0.244 mag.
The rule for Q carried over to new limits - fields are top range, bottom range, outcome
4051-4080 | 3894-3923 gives 1.51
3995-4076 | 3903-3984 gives 1.79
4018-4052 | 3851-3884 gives 1.62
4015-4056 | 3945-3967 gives 1.64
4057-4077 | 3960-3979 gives 2.21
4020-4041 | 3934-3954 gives 2.01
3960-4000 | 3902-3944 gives 1.39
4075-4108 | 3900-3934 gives 1.96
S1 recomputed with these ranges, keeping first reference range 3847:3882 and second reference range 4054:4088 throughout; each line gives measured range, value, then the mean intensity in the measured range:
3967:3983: 0.38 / 18.6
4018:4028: -0.14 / 32.7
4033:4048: 0.01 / 29.3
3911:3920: -0.01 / 23.7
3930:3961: 0.46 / 16.4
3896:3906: 0.08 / 21.1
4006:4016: -0.13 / 32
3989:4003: -0.07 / 29.4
